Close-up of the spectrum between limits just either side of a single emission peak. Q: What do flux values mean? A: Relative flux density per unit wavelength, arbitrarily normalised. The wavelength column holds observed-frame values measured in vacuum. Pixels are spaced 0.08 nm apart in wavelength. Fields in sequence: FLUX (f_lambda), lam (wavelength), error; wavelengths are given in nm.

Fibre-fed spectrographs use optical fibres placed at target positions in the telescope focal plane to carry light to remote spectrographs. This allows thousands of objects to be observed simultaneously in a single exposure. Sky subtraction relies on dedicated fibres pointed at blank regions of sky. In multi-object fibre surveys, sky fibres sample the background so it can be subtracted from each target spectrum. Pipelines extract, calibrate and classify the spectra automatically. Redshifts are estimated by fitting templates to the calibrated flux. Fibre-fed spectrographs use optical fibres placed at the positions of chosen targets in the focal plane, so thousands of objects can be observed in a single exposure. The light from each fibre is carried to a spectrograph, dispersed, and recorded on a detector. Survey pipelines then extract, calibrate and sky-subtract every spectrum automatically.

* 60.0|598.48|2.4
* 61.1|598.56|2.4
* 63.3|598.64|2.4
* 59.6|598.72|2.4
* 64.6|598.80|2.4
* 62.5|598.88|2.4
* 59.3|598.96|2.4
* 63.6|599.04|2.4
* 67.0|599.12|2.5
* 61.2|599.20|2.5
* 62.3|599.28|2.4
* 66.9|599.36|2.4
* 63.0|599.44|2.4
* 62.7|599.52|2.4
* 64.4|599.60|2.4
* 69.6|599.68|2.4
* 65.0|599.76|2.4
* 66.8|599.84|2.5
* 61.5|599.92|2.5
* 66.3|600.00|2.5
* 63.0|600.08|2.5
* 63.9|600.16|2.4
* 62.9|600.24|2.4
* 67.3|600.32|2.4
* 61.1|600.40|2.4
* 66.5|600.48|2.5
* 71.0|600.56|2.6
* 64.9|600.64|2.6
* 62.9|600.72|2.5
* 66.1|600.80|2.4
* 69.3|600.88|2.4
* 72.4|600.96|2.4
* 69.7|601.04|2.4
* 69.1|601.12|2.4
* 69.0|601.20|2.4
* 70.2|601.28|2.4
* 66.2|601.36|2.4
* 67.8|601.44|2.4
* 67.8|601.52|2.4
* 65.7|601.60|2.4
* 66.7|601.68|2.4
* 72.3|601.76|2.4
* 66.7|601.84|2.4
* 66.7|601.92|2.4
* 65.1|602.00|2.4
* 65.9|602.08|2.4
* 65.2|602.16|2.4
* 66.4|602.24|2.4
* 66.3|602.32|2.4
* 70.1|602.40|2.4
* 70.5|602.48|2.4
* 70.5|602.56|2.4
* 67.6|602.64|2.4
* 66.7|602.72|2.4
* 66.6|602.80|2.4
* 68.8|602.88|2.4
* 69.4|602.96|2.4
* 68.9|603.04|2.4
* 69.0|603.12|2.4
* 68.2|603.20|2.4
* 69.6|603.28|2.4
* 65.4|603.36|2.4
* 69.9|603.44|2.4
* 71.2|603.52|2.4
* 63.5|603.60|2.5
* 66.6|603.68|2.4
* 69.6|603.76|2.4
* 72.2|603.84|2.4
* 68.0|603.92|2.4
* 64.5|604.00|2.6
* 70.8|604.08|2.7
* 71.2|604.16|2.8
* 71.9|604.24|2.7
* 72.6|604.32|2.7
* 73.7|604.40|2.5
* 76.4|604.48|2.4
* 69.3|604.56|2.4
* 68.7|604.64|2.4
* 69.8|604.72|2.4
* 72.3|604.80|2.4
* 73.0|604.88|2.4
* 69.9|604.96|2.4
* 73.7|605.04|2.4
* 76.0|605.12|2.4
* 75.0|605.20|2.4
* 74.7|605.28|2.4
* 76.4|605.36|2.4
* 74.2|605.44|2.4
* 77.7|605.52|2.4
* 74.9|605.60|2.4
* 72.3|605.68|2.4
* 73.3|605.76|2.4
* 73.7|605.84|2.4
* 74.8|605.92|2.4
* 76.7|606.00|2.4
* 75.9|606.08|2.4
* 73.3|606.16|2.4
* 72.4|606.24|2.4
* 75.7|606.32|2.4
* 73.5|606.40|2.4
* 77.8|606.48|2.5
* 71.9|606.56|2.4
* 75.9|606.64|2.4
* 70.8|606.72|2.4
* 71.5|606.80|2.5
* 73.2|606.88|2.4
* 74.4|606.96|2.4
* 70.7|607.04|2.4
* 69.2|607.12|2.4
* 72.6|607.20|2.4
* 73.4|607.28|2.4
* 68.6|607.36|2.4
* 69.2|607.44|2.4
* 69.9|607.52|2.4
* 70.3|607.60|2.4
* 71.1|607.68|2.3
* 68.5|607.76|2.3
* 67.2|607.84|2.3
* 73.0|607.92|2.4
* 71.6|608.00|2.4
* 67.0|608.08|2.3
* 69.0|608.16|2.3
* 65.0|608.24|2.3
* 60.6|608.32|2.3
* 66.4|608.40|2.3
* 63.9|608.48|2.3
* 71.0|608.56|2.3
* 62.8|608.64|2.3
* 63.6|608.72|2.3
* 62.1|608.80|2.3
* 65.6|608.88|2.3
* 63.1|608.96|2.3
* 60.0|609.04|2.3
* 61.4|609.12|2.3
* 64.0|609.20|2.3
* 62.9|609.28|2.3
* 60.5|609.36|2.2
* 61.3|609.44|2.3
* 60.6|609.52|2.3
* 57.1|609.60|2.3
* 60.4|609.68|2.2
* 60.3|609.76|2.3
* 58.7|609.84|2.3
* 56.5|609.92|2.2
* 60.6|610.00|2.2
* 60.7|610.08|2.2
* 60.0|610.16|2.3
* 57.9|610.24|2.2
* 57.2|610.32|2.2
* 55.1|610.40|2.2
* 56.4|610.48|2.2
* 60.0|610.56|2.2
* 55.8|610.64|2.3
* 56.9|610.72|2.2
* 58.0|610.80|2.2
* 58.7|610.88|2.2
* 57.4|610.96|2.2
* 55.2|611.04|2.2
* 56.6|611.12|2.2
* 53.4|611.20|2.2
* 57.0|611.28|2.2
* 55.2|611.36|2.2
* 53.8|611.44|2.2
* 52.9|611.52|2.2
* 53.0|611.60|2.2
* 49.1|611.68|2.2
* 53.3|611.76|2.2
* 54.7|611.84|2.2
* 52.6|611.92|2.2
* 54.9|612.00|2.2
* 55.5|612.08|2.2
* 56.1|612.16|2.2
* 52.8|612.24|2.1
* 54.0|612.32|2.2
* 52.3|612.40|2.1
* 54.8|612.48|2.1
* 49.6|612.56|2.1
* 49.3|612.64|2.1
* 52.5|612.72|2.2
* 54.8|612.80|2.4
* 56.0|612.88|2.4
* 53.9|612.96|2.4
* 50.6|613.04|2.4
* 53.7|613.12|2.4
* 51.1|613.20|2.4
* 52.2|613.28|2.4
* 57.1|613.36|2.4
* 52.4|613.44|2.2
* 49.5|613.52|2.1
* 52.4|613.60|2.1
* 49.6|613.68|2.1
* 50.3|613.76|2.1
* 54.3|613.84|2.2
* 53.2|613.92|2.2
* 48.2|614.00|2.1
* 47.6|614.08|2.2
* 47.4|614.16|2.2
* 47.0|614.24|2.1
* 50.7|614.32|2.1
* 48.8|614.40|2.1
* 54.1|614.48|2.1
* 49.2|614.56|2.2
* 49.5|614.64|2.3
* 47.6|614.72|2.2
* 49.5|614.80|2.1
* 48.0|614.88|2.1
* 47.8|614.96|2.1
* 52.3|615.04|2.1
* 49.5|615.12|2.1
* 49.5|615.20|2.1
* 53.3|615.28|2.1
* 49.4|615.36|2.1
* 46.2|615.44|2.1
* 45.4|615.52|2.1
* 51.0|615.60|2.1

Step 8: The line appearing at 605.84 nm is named C III]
